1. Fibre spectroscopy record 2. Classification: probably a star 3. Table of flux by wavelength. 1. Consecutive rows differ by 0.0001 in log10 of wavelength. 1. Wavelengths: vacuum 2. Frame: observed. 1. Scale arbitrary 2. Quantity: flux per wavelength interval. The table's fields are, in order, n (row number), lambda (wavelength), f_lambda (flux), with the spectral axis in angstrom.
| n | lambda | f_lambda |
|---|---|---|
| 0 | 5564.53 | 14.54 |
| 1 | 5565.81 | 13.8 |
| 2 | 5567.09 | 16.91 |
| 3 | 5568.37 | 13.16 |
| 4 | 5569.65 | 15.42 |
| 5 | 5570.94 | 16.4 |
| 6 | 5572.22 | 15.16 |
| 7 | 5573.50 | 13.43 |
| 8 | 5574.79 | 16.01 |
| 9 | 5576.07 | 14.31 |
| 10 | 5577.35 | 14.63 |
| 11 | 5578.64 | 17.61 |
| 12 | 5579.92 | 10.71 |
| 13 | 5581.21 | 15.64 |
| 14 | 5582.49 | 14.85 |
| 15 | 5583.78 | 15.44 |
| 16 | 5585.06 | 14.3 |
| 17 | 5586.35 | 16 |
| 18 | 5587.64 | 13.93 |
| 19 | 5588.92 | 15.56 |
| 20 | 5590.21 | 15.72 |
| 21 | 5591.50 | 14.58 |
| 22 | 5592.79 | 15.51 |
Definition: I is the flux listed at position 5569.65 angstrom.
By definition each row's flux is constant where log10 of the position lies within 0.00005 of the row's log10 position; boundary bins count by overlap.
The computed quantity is 15.42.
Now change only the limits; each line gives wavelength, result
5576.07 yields 14.31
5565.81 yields 13.8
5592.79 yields 15.51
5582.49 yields 14.85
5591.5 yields 14.58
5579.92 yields 10.71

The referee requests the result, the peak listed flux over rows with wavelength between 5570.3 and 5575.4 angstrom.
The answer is 16.4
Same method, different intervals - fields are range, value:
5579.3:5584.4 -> 15.64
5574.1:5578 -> 16.01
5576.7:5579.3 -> 17.61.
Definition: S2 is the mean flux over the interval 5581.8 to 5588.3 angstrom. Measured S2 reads 14.9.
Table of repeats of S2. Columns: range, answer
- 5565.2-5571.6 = 15.1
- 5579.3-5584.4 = 14.2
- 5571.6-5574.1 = 14.3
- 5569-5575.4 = 15.3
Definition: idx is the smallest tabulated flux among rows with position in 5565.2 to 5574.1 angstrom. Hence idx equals 13.16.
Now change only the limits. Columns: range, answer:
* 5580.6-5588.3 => 13.93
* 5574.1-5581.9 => 10.71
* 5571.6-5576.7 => 13.43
